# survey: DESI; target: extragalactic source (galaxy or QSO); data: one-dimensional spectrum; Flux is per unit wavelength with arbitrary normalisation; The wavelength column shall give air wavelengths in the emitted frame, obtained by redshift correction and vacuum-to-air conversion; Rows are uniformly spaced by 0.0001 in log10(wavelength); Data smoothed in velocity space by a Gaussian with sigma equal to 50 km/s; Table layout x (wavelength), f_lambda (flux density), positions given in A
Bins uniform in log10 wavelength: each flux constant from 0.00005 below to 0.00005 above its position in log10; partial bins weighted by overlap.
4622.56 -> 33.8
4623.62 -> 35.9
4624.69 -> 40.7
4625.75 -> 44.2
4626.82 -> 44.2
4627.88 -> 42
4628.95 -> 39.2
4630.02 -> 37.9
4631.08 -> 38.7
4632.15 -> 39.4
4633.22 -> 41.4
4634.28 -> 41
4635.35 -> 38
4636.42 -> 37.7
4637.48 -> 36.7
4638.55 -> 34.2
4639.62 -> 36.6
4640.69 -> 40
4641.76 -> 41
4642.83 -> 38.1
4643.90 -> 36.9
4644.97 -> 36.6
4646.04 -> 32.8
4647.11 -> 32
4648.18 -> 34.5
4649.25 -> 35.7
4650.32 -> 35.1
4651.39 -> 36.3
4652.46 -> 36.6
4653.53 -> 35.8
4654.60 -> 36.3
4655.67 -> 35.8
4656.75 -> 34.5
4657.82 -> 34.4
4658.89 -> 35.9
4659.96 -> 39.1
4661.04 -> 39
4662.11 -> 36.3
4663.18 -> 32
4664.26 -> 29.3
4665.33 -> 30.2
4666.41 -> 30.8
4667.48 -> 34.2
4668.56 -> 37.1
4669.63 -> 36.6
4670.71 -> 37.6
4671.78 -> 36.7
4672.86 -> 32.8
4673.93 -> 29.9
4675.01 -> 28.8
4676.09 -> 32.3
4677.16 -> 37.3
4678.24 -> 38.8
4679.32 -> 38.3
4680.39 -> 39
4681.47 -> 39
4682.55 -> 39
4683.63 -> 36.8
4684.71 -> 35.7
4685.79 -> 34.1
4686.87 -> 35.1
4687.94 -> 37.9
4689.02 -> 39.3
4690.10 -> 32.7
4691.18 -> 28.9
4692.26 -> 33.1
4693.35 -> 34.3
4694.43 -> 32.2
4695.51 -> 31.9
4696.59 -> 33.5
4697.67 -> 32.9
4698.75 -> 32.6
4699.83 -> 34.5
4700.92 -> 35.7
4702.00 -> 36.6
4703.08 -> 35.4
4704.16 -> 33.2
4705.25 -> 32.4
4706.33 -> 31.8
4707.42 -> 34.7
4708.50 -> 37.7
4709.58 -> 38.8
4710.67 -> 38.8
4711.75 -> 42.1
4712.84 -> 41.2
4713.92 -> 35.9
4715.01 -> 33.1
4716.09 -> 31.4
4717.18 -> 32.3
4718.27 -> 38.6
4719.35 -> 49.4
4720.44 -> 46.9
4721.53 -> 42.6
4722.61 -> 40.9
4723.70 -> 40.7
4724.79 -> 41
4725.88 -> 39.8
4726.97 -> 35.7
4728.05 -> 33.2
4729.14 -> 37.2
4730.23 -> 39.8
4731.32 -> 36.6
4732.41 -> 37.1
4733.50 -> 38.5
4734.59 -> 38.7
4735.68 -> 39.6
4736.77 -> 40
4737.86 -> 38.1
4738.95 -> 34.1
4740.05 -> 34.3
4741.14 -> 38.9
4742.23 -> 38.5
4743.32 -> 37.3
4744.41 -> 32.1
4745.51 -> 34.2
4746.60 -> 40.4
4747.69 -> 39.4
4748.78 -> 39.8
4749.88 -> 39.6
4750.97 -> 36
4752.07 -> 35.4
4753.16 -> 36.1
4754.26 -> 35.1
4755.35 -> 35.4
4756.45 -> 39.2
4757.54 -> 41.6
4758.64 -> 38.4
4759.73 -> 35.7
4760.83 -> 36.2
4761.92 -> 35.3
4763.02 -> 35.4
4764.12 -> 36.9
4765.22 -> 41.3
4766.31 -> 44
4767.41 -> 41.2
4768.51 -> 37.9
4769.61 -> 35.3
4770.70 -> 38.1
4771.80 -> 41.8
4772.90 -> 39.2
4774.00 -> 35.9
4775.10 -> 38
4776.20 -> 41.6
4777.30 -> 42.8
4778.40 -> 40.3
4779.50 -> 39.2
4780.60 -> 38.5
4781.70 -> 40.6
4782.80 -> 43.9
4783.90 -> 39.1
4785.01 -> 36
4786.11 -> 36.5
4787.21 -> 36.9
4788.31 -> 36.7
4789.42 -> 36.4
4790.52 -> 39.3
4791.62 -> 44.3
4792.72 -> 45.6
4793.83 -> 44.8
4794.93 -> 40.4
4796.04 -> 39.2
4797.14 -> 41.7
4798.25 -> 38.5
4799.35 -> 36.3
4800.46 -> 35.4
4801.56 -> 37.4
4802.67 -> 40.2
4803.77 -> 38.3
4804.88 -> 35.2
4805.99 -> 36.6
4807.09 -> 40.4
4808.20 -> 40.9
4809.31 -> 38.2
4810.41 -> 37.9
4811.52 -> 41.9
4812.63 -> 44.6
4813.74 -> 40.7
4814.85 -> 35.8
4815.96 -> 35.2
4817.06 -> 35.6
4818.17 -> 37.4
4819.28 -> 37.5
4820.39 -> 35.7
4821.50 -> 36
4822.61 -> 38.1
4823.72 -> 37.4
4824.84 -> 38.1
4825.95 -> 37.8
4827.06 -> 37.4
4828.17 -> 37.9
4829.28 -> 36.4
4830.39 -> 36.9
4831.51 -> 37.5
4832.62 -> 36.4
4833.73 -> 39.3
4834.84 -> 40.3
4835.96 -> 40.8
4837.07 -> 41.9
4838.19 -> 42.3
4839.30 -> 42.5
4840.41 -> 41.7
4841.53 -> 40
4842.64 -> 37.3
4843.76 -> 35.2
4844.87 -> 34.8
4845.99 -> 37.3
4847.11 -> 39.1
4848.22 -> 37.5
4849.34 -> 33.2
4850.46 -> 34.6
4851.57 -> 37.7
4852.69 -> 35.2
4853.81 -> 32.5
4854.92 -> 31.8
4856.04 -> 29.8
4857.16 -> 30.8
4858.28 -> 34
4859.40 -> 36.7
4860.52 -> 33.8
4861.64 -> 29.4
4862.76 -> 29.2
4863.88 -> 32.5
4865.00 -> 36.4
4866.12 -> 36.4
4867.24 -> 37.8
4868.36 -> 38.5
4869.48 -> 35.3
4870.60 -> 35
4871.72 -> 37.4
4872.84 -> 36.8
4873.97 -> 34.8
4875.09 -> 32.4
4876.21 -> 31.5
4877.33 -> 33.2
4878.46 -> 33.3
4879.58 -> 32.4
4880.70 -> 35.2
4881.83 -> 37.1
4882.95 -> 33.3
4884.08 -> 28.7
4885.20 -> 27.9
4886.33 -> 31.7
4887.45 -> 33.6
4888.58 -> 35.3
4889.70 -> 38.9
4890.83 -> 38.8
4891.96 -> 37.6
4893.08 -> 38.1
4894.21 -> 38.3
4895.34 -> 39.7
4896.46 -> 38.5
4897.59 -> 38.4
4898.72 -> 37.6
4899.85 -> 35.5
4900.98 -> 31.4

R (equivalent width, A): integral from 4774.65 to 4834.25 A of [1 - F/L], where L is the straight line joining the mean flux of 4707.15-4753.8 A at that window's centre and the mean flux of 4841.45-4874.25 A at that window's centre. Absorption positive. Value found -4.0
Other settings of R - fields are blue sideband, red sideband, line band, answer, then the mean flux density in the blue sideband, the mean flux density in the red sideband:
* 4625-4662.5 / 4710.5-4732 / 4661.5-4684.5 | 1.9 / 37.6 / 38.9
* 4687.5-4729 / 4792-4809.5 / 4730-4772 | 0.1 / 36.4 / 39.4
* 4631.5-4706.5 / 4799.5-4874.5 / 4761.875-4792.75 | -2.4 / 35.4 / 36.9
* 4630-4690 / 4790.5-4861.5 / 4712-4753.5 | -1.4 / 36.1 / 37.8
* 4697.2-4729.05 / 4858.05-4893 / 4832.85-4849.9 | -1.9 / 37.3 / 34.4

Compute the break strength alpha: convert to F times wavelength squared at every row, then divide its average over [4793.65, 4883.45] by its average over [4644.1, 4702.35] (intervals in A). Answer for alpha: 1.13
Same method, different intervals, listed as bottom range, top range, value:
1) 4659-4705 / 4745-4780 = 1.14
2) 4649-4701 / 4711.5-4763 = 1.11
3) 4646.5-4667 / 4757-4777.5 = 1.17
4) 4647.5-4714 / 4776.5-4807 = 1.17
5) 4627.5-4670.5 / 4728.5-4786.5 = 1.10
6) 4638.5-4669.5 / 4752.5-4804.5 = 1.16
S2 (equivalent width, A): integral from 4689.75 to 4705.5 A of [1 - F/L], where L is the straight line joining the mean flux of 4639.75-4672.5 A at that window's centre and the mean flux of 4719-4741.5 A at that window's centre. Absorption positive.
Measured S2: 1.8 A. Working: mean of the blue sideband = 35.6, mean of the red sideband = 39.1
